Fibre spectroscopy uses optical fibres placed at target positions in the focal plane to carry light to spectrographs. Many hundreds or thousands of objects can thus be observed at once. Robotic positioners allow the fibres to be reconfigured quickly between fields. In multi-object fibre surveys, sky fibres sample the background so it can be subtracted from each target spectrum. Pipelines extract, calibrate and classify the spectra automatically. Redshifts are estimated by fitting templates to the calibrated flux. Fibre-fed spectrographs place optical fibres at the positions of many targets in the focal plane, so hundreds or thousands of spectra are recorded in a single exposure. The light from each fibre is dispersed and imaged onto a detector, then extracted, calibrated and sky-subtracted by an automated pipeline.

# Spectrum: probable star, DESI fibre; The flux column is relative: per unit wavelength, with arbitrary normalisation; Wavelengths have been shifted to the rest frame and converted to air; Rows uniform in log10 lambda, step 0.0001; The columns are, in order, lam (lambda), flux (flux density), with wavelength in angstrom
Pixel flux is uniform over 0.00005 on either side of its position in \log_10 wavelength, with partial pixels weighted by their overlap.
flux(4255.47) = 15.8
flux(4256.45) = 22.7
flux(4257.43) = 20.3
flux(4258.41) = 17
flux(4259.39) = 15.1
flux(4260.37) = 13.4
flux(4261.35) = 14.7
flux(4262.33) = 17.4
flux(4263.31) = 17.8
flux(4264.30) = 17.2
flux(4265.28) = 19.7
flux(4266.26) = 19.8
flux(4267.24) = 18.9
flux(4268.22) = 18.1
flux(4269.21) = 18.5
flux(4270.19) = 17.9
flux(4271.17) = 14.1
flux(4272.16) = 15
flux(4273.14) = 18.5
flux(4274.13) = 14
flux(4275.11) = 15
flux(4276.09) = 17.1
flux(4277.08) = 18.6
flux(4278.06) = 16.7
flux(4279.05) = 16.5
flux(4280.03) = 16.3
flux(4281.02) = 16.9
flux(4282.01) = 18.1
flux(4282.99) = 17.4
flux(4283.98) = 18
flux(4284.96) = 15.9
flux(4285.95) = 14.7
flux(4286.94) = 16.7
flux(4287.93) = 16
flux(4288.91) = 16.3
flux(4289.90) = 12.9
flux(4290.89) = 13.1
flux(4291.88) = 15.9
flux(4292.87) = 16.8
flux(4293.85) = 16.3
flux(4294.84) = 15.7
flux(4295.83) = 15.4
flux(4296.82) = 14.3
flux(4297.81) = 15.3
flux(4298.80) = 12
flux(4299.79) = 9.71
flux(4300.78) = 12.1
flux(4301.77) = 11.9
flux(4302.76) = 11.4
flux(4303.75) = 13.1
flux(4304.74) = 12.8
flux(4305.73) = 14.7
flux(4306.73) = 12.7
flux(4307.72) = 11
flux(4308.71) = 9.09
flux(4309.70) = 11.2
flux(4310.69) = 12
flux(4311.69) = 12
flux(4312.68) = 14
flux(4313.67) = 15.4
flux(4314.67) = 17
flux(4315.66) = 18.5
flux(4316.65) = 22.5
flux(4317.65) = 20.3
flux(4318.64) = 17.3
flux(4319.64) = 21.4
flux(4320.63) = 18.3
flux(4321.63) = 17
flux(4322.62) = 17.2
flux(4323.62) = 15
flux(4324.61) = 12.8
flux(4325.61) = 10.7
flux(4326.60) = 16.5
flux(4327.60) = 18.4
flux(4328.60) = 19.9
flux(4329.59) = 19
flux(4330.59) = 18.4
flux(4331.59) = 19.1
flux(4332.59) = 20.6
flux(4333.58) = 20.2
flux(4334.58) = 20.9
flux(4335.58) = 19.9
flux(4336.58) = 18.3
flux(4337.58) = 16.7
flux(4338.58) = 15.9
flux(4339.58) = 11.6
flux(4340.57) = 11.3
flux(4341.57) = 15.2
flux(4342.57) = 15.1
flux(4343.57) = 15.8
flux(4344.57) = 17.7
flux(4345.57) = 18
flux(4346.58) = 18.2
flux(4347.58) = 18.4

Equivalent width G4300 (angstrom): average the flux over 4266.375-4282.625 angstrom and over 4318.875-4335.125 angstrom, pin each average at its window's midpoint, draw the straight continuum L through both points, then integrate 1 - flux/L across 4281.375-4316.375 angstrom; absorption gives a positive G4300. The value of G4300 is 6.1 angstrom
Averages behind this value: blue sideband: 17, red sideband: 17.8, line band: 14.3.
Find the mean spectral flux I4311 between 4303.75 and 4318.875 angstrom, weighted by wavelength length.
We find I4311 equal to 14.6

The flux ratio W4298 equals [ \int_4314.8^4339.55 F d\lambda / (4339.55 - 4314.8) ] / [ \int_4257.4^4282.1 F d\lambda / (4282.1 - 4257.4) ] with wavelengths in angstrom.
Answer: 1.06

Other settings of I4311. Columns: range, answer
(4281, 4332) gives 15.4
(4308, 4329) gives 16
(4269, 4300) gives 15.8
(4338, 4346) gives 15.1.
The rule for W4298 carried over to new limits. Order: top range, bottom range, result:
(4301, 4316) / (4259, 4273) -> 0.77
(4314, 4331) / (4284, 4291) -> 1.15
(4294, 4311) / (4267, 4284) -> 0.75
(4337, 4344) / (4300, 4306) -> 1.17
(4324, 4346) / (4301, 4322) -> 1.14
